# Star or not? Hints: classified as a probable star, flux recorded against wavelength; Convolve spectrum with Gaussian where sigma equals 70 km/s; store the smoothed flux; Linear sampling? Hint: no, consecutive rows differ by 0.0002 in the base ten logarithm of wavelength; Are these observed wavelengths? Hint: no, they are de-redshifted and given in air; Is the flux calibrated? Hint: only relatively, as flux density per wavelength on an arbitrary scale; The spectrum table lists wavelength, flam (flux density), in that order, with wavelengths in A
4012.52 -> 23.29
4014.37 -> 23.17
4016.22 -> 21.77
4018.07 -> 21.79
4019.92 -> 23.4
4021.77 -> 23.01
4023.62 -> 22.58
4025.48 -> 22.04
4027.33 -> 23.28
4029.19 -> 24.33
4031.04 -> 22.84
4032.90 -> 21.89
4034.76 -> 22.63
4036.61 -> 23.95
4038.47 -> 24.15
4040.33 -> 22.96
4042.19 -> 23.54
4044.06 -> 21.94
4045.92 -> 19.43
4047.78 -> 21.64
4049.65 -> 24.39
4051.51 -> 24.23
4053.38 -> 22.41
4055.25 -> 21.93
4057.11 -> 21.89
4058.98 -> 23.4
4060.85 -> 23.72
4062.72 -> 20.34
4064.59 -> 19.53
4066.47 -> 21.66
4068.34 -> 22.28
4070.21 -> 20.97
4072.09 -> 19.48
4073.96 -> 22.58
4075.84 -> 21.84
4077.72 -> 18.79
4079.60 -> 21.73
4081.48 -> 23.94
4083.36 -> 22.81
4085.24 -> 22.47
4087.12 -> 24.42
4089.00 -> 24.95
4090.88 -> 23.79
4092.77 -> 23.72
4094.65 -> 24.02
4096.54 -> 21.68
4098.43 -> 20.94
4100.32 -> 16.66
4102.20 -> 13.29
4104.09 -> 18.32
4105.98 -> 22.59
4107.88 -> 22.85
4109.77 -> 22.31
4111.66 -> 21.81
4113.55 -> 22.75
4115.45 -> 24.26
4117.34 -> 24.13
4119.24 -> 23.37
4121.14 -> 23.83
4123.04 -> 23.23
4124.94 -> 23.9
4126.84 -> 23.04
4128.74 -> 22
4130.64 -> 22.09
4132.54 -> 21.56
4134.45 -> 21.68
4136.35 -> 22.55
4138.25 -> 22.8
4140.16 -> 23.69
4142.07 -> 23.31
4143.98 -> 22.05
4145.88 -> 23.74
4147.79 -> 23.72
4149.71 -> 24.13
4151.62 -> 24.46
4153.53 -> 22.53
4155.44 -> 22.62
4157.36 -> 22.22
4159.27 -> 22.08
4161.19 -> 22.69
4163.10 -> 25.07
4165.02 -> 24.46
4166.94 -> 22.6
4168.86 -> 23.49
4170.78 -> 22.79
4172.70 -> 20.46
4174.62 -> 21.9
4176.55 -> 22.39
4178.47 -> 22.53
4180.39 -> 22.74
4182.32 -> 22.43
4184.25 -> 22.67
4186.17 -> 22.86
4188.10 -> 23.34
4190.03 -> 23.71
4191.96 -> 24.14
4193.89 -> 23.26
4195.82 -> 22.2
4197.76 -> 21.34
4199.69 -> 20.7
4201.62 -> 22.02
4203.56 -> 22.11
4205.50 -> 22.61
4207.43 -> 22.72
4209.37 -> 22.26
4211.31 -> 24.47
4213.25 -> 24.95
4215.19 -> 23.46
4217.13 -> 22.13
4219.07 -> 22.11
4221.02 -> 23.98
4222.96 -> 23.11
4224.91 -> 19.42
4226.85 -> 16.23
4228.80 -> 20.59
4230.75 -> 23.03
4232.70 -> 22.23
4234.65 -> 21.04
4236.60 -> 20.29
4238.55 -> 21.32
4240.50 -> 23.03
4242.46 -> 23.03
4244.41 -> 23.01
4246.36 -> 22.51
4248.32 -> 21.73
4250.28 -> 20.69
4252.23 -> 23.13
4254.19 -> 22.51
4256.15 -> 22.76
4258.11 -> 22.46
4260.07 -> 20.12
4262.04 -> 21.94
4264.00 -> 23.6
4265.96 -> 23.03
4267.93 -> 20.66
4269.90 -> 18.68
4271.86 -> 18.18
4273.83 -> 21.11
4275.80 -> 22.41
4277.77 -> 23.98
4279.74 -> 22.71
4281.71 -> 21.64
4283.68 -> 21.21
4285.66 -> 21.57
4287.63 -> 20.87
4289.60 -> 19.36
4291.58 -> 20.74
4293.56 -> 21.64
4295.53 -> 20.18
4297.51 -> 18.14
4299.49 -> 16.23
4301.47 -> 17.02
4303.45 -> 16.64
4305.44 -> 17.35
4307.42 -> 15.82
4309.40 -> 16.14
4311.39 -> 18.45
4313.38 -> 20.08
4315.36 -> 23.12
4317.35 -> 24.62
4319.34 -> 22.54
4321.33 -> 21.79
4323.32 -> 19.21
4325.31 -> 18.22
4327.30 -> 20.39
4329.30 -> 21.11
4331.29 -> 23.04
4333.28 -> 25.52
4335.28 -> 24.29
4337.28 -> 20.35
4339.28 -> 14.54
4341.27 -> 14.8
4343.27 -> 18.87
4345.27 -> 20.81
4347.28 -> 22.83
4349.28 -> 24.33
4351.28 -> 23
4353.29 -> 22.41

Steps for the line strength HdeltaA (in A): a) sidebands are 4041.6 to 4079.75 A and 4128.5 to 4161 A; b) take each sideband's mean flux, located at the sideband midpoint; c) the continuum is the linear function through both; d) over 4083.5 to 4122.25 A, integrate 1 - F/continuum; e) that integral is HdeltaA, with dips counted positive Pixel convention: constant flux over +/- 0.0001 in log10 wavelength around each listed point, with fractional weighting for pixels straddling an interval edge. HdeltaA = 0.3 A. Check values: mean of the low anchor 21.8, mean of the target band 22.1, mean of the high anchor 22.8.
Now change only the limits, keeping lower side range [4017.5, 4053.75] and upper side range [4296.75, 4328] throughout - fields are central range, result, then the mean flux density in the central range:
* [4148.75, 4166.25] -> -1.8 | 23.4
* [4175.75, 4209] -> -3.0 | 22.6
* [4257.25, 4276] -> -1.4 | 21.2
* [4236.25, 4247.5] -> -1.3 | 22.3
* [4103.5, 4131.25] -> -1.3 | 22.8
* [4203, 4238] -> -2.9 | 22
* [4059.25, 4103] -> 1.2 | 21.6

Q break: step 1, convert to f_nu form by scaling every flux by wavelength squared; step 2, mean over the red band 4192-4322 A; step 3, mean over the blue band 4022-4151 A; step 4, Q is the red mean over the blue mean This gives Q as 1.03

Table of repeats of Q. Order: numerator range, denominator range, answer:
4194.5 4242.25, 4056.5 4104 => 1.09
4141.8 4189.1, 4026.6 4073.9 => 1.09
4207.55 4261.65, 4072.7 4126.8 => 1.06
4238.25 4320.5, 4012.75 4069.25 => 1.04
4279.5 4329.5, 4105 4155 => 0.94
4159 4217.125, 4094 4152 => 1.06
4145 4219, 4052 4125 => 1.09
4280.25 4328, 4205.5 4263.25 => 0.92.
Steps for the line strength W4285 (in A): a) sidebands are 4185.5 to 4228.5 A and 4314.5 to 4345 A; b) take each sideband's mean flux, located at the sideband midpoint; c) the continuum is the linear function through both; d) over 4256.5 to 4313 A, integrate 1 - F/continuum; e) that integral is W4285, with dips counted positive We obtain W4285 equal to 3.5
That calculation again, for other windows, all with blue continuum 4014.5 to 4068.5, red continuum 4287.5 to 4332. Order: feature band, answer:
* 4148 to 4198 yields -4.29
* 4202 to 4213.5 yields -1.26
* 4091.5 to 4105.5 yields 1.24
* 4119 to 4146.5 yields -1.64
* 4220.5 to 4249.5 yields -1.63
